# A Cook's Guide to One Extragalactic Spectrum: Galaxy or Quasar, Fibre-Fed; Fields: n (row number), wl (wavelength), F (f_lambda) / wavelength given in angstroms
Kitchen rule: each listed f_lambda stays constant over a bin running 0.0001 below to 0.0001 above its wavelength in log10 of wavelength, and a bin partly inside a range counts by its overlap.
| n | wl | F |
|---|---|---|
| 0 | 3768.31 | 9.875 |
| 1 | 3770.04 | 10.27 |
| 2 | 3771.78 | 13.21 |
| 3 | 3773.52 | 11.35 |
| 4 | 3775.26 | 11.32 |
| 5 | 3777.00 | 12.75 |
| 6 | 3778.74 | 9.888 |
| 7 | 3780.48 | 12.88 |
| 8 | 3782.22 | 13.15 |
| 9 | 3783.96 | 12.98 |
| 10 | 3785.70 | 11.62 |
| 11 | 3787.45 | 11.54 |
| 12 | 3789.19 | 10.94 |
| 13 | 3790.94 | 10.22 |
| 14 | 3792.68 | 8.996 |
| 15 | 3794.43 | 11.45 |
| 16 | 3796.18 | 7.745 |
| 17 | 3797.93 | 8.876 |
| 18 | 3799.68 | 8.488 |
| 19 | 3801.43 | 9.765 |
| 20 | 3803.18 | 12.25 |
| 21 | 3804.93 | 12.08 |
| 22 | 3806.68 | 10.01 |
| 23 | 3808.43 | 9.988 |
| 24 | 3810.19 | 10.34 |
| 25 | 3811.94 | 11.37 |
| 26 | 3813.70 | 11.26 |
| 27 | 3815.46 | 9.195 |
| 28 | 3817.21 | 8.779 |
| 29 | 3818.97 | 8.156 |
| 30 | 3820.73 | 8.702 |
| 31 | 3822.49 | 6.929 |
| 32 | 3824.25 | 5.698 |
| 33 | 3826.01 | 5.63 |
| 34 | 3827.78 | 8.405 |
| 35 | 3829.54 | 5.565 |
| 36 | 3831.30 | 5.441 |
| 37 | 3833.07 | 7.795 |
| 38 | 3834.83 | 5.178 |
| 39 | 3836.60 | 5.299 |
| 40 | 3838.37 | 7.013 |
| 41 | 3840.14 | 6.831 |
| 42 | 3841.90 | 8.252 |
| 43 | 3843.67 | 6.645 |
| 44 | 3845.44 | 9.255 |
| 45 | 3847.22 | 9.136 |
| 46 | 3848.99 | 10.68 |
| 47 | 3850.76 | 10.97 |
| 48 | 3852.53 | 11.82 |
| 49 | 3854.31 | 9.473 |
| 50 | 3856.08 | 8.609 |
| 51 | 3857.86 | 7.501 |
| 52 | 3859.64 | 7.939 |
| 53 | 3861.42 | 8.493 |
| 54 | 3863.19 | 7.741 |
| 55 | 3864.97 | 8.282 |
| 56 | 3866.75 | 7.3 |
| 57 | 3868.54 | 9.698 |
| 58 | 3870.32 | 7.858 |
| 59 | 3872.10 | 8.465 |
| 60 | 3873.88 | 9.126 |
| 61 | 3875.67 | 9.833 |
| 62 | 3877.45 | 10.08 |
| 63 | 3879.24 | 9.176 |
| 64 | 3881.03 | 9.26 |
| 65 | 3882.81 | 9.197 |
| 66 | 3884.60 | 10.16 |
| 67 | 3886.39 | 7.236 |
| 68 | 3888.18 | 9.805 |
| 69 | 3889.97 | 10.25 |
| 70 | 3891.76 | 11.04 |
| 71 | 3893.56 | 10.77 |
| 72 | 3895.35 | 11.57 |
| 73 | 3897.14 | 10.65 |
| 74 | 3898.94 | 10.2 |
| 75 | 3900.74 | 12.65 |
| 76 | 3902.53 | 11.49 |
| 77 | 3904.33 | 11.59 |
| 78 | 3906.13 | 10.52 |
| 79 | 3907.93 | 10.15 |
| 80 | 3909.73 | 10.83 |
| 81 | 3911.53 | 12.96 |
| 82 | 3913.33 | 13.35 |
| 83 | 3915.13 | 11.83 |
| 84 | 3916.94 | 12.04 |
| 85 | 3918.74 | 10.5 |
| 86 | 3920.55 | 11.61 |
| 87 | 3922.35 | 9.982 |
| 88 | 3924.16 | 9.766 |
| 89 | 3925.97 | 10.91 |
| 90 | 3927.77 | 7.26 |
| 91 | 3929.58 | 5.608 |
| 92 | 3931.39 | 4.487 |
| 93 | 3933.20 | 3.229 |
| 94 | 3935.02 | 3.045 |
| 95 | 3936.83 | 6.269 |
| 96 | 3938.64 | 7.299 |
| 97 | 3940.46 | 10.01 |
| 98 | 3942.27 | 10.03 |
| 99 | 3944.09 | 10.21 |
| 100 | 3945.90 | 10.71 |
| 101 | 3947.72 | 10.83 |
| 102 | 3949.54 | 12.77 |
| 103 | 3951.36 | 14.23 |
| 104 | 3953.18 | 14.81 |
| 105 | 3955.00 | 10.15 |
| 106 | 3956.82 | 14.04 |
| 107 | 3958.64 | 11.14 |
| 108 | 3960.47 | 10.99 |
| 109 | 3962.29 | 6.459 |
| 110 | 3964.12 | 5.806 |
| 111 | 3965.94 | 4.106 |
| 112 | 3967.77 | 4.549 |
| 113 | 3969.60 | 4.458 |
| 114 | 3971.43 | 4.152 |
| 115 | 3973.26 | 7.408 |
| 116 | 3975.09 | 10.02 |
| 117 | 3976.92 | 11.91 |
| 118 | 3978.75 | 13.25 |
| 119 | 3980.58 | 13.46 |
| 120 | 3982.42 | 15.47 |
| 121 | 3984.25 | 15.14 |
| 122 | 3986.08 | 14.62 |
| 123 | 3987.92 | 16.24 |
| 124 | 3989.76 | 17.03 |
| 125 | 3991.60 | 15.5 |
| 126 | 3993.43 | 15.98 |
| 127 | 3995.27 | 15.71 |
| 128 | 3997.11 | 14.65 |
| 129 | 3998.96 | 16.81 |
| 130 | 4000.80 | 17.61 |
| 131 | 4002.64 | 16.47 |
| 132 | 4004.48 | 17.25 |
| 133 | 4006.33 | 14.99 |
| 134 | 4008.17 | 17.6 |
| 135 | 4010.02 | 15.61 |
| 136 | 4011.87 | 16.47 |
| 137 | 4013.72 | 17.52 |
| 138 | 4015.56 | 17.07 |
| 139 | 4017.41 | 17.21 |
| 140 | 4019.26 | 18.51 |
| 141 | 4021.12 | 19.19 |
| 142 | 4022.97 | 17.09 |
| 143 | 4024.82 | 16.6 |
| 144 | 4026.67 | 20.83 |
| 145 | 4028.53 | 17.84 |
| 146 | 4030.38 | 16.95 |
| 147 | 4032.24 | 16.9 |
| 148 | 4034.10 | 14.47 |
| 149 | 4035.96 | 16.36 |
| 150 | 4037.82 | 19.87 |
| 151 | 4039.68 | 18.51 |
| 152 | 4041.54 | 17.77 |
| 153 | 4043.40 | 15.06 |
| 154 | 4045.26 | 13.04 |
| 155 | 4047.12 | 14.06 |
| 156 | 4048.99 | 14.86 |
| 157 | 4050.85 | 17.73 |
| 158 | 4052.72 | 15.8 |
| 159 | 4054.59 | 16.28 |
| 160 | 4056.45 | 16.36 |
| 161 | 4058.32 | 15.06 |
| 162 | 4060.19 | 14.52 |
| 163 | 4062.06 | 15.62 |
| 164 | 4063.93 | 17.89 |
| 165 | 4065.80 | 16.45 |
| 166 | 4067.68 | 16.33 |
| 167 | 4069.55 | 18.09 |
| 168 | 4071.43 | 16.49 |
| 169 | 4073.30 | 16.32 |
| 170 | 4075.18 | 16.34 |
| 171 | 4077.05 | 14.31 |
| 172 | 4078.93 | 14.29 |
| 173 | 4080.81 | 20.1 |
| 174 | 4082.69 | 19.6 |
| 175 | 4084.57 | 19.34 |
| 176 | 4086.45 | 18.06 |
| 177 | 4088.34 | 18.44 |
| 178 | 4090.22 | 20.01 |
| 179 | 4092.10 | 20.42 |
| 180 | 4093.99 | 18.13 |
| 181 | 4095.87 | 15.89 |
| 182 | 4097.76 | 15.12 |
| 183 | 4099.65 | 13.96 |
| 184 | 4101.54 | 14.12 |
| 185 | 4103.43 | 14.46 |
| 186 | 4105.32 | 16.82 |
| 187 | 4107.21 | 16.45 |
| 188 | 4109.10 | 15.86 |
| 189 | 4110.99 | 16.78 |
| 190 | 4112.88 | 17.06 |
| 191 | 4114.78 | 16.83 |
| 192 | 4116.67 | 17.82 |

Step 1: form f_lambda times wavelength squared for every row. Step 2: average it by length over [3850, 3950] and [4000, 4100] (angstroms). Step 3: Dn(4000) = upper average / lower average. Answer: 1.9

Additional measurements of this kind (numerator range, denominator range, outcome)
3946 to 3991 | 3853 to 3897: 1.26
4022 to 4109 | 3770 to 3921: 1.92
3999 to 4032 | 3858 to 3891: 2.10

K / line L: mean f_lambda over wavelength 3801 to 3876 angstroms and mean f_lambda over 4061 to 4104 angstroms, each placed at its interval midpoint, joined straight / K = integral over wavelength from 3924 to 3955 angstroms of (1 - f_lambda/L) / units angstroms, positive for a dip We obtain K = 8.1 angstroms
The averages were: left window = 8.56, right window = 17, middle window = 8.93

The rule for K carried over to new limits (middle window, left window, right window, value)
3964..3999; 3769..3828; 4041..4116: 6.2 angstroms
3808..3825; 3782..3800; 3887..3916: 2.6 angstroms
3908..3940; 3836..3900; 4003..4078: 6.9 angstroms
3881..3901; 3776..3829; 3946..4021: 2.4 angstroms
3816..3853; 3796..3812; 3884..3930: 9.3 angstroms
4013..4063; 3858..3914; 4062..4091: -2.8 angstroms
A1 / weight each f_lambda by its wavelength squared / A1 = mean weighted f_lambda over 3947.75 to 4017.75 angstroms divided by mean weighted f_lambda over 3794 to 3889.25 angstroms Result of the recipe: 1.62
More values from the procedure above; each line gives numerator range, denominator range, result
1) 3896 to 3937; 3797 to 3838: 1.20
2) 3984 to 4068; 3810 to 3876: 2.20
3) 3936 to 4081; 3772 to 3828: 1.58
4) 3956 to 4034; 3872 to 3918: 1.40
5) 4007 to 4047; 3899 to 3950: 1.86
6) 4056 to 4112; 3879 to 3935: 1.85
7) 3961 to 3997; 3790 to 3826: 1.30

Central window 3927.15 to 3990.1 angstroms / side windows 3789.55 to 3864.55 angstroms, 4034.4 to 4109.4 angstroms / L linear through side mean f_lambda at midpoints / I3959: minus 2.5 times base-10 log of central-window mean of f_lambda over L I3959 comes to 0.32 mag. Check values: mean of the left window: 8.68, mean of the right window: 16.6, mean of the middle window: 9.7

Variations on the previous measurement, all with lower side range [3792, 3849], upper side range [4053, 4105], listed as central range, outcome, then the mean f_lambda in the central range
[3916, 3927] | 0.09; 10.8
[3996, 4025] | -0.16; 16.9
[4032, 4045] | -0.09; 16.8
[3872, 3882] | 0.10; 9.39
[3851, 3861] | 0.05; 9.16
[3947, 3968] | 0.25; 10.2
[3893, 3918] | -0.03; 11.5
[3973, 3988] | 0.04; 13.1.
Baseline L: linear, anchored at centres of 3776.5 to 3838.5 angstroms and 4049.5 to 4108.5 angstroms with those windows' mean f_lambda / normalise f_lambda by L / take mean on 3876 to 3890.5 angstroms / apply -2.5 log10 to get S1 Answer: 0.210 mag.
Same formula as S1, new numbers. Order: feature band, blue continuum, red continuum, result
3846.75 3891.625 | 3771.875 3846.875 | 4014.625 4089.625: 0.22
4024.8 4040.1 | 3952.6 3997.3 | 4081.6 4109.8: -0.24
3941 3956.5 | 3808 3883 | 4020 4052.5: 0.11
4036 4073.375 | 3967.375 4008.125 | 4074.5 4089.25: 0.01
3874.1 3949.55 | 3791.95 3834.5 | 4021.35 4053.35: 0.25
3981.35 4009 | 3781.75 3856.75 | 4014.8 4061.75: -0.06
